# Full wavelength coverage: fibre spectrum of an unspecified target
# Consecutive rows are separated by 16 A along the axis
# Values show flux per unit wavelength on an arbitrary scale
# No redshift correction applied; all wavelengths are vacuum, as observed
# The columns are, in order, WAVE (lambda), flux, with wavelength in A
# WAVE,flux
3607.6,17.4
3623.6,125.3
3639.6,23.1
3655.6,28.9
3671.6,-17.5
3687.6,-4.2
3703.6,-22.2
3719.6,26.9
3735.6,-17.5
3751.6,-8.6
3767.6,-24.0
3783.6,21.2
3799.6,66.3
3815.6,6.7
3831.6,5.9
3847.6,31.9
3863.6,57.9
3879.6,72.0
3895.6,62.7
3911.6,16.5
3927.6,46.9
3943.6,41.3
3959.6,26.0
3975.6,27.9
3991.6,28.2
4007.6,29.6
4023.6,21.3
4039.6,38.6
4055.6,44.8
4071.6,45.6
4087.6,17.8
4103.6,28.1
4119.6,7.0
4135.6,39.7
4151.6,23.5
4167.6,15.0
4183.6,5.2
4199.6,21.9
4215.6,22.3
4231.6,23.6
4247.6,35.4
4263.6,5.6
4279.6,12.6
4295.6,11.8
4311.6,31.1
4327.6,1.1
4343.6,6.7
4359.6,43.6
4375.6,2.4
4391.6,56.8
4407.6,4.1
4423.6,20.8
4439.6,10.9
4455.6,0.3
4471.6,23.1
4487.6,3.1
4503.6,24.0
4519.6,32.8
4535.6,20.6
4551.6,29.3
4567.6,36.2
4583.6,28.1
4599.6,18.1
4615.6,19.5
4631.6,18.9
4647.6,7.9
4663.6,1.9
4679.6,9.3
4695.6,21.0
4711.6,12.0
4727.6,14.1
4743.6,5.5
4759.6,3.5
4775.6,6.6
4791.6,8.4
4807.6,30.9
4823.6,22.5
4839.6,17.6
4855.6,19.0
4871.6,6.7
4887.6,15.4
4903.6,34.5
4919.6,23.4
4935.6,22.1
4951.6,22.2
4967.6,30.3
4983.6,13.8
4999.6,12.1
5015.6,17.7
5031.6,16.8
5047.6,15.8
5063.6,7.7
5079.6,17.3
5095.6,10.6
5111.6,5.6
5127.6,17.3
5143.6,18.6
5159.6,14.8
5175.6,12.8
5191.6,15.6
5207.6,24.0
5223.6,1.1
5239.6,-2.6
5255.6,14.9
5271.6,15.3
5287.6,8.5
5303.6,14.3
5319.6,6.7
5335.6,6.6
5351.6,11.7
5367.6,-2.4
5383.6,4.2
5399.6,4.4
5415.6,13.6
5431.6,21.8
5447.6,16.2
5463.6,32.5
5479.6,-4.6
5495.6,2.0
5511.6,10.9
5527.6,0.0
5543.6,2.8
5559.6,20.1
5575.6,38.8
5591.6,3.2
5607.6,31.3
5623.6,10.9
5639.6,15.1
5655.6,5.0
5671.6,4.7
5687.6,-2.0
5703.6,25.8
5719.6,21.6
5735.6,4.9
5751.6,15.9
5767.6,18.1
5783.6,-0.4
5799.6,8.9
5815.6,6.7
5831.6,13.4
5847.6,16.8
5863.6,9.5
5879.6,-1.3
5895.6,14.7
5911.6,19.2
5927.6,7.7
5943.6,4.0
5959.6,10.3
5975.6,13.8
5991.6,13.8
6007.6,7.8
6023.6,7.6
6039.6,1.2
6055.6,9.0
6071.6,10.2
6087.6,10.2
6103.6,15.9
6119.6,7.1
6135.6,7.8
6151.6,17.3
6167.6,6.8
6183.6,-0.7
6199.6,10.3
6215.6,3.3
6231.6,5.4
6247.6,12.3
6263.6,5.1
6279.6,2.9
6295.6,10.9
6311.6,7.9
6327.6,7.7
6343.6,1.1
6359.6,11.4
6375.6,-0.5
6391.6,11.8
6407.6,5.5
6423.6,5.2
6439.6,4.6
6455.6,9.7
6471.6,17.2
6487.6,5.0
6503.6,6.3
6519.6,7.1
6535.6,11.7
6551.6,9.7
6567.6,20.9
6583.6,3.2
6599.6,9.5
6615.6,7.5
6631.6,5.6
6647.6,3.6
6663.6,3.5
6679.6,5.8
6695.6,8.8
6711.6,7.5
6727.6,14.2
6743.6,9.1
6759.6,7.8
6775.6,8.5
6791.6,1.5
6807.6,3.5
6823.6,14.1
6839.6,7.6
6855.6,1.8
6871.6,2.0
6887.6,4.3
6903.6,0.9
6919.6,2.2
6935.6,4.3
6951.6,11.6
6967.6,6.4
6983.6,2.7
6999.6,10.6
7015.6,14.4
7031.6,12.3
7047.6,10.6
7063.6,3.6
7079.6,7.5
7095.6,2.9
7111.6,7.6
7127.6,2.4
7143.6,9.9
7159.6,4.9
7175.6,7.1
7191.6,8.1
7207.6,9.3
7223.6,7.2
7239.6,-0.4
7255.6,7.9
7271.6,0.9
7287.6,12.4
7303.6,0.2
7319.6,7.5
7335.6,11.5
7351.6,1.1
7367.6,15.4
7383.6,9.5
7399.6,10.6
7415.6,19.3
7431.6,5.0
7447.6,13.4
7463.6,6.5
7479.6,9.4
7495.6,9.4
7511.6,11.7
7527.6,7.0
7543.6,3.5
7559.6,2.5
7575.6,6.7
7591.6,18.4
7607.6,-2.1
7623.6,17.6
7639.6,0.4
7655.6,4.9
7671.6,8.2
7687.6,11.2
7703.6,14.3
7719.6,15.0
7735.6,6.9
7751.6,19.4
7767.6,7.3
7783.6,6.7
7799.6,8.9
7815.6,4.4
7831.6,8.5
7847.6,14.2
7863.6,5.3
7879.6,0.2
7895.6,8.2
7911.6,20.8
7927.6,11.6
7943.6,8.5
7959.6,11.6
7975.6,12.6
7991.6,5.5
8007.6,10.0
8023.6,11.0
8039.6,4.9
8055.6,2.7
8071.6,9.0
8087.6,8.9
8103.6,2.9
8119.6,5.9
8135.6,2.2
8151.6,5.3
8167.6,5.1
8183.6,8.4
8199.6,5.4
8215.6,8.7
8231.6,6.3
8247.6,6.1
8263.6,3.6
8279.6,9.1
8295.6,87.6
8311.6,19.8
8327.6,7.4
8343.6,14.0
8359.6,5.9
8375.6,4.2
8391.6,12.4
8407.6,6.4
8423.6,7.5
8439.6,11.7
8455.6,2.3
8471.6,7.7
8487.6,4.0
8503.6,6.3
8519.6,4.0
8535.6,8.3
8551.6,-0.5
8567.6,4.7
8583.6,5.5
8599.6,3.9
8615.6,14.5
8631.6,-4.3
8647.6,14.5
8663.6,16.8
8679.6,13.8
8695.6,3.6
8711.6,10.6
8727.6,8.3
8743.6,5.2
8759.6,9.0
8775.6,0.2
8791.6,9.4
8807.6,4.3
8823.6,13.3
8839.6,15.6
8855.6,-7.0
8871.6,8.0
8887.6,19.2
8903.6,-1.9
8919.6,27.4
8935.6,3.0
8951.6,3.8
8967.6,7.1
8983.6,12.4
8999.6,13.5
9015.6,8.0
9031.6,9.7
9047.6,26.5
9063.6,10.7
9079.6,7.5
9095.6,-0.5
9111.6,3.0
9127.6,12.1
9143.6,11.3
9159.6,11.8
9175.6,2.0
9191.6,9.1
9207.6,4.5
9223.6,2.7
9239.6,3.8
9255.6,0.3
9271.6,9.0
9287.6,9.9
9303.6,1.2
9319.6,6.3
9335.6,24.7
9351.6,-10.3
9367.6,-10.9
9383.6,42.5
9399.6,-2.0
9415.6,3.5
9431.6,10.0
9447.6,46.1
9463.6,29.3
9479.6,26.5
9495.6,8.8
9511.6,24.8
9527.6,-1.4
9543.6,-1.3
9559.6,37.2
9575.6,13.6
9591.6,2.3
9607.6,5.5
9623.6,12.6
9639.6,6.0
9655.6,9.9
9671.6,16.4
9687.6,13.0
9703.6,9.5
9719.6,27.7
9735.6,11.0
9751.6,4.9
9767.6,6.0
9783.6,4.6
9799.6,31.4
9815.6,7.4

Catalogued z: 1.23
